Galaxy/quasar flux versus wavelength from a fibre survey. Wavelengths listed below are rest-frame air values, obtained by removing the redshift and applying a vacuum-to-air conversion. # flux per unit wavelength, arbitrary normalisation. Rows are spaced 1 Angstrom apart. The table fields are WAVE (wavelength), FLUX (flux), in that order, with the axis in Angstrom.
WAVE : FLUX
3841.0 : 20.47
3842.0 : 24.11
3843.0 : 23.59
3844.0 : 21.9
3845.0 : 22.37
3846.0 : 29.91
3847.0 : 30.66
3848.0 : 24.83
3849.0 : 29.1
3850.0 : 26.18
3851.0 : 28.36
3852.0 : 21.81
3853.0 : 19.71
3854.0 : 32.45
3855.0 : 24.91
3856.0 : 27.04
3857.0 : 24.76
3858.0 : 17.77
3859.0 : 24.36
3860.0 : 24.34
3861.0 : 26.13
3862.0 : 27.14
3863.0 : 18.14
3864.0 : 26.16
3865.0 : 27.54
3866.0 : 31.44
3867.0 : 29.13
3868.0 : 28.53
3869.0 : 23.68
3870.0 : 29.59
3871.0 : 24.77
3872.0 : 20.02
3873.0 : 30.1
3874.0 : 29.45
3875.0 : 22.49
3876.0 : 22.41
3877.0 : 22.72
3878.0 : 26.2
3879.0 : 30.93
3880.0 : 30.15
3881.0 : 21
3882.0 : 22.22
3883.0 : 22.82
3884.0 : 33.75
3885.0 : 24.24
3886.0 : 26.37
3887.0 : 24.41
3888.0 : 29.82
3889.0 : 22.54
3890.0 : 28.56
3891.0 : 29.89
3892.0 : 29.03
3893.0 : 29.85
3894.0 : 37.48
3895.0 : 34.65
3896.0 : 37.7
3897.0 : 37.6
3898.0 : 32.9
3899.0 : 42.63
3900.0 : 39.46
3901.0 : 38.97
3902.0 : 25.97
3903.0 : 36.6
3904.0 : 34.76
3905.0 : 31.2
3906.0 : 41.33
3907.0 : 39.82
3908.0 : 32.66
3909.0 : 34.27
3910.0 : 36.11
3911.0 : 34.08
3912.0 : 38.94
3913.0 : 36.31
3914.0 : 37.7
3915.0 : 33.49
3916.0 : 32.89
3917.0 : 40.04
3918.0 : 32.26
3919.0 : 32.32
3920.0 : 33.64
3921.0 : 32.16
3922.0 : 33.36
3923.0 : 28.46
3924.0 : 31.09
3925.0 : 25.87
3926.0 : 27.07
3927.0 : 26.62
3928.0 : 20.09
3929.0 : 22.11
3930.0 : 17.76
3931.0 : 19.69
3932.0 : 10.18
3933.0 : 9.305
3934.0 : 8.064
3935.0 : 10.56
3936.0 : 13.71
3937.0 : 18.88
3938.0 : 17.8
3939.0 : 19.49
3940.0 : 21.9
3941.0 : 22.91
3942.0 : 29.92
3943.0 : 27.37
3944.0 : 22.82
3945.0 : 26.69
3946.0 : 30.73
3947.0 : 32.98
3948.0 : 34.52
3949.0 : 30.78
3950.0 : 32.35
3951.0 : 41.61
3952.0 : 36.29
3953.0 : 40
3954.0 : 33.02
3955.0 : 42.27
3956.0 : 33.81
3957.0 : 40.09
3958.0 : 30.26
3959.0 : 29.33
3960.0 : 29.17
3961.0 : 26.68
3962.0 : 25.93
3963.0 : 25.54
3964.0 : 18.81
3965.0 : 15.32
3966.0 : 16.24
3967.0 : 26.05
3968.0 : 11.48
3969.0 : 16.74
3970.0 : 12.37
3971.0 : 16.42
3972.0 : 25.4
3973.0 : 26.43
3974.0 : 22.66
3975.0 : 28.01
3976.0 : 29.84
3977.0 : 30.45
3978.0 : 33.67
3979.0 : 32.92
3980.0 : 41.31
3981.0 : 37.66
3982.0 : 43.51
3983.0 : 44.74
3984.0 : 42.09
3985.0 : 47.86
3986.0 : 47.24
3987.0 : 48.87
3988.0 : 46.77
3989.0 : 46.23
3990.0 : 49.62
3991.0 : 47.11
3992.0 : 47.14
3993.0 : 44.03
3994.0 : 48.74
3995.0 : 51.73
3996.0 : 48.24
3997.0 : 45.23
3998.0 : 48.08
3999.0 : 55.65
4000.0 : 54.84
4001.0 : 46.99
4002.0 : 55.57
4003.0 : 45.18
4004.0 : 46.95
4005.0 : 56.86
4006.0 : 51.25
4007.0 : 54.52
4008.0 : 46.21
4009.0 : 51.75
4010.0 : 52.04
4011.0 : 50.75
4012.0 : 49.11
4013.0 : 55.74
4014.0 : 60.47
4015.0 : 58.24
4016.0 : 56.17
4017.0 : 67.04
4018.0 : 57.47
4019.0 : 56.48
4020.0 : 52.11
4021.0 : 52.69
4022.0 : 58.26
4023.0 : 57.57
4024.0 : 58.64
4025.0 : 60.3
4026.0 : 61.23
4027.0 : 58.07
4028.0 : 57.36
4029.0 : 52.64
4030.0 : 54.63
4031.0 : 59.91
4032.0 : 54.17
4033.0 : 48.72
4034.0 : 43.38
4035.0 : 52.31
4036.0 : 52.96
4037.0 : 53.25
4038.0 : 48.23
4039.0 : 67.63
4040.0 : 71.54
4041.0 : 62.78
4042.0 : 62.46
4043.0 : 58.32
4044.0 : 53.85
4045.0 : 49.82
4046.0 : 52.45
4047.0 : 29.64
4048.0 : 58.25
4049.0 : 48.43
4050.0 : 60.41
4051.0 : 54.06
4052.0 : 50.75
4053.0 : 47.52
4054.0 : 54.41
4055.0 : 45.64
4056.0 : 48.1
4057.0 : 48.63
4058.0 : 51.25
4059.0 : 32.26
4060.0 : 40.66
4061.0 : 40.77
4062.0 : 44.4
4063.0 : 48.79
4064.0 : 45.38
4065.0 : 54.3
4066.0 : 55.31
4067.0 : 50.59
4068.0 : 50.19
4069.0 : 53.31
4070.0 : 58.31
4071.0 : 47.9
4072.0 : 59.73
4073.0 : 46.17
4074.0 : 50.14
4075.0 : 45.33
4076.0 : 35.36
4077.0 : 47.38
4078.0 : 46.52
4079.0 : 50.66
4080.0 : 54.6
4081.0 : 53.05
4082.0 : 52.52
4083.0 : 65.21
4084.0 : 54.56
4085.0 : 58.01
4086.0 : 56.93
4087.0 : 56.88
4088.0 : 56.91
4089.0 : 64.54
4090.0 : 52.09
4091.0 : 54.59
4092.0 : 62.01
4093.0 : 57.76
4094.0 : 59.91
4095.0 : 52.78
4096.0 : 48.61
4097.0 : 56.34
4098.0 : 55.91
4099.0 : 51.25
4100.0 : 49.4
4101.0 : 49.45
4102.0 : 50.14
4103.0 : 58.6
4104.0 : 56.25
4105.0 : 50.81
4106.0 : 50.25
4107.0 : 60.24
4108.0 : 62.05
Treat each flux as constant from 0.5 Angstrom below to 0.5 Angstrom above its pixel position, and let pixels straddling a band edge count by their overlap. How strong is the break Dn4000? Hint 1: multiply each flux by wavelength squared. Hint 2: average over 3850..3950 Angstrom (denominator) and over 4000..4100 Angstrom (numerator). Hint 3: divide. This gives 2.06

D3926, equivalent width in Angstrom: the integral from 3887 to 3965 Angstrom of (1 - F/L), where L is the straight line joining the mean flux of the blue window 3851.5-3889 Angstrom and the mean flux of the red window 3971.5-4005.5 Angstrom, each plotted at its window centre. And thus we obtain 8.5 Angstrom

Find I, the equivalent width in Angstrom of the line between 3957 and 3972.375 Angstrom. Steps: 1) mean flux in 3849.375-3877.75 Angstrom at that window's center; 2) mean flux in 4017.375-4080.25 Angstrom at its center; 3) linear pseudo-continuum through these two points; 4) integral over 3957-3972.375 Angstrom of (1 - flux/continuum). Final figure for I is 6.8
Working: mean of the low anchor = 25.4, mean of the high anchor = 52.2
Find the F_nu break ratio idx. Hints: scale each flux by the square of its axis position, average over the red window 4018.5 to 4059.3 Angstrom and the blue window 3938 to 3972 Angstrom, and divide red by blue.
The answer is 2.1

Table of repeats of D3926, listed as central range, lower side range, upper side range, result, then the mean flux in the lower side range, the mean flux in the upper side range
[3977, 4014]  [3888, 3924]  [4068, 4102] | -3.2 Angstrom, 34.2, 53.4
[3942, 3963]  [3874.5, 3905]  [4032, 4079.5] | 3.1 Angstrom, 30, 50.6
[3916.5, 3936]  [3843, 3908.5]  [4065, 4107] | 5.8 Angstrom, 28.4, 53.4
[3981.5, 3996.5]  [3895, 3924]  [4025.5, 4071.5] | -0.7 Angstrom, 35.2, 52.1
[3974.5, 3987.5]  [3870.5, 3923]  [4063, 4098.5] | 0.8 Angstrom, 31.4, 53.4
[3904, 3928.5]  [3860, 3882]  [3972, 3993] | -1.3 Angstrom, 26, 39.5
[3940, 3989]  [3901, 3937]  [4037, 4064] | 7.2 Angstrom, 28.6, 51.1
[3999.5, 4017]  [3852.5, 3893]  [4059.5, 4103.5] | -4.0 Angstrom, 26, 52.3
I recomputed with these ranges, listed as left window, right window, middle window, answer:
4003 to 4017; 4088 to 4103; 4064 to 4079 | 1.24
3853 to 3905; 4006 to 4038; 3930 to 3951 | 9.26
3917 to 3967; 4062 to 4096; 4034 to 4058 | -3.47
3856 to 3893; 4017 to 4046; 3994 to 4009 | 0.03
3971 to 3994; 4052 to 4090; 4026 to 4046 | -4.32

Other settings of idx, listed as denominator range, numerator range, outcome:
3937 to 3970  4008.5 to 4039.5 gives 2.10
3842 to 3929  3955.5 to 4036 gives 1.59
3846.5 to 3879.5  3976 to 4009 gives 1.91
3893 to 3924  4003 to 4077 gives 1.60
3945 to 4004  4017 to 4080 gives 1.50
